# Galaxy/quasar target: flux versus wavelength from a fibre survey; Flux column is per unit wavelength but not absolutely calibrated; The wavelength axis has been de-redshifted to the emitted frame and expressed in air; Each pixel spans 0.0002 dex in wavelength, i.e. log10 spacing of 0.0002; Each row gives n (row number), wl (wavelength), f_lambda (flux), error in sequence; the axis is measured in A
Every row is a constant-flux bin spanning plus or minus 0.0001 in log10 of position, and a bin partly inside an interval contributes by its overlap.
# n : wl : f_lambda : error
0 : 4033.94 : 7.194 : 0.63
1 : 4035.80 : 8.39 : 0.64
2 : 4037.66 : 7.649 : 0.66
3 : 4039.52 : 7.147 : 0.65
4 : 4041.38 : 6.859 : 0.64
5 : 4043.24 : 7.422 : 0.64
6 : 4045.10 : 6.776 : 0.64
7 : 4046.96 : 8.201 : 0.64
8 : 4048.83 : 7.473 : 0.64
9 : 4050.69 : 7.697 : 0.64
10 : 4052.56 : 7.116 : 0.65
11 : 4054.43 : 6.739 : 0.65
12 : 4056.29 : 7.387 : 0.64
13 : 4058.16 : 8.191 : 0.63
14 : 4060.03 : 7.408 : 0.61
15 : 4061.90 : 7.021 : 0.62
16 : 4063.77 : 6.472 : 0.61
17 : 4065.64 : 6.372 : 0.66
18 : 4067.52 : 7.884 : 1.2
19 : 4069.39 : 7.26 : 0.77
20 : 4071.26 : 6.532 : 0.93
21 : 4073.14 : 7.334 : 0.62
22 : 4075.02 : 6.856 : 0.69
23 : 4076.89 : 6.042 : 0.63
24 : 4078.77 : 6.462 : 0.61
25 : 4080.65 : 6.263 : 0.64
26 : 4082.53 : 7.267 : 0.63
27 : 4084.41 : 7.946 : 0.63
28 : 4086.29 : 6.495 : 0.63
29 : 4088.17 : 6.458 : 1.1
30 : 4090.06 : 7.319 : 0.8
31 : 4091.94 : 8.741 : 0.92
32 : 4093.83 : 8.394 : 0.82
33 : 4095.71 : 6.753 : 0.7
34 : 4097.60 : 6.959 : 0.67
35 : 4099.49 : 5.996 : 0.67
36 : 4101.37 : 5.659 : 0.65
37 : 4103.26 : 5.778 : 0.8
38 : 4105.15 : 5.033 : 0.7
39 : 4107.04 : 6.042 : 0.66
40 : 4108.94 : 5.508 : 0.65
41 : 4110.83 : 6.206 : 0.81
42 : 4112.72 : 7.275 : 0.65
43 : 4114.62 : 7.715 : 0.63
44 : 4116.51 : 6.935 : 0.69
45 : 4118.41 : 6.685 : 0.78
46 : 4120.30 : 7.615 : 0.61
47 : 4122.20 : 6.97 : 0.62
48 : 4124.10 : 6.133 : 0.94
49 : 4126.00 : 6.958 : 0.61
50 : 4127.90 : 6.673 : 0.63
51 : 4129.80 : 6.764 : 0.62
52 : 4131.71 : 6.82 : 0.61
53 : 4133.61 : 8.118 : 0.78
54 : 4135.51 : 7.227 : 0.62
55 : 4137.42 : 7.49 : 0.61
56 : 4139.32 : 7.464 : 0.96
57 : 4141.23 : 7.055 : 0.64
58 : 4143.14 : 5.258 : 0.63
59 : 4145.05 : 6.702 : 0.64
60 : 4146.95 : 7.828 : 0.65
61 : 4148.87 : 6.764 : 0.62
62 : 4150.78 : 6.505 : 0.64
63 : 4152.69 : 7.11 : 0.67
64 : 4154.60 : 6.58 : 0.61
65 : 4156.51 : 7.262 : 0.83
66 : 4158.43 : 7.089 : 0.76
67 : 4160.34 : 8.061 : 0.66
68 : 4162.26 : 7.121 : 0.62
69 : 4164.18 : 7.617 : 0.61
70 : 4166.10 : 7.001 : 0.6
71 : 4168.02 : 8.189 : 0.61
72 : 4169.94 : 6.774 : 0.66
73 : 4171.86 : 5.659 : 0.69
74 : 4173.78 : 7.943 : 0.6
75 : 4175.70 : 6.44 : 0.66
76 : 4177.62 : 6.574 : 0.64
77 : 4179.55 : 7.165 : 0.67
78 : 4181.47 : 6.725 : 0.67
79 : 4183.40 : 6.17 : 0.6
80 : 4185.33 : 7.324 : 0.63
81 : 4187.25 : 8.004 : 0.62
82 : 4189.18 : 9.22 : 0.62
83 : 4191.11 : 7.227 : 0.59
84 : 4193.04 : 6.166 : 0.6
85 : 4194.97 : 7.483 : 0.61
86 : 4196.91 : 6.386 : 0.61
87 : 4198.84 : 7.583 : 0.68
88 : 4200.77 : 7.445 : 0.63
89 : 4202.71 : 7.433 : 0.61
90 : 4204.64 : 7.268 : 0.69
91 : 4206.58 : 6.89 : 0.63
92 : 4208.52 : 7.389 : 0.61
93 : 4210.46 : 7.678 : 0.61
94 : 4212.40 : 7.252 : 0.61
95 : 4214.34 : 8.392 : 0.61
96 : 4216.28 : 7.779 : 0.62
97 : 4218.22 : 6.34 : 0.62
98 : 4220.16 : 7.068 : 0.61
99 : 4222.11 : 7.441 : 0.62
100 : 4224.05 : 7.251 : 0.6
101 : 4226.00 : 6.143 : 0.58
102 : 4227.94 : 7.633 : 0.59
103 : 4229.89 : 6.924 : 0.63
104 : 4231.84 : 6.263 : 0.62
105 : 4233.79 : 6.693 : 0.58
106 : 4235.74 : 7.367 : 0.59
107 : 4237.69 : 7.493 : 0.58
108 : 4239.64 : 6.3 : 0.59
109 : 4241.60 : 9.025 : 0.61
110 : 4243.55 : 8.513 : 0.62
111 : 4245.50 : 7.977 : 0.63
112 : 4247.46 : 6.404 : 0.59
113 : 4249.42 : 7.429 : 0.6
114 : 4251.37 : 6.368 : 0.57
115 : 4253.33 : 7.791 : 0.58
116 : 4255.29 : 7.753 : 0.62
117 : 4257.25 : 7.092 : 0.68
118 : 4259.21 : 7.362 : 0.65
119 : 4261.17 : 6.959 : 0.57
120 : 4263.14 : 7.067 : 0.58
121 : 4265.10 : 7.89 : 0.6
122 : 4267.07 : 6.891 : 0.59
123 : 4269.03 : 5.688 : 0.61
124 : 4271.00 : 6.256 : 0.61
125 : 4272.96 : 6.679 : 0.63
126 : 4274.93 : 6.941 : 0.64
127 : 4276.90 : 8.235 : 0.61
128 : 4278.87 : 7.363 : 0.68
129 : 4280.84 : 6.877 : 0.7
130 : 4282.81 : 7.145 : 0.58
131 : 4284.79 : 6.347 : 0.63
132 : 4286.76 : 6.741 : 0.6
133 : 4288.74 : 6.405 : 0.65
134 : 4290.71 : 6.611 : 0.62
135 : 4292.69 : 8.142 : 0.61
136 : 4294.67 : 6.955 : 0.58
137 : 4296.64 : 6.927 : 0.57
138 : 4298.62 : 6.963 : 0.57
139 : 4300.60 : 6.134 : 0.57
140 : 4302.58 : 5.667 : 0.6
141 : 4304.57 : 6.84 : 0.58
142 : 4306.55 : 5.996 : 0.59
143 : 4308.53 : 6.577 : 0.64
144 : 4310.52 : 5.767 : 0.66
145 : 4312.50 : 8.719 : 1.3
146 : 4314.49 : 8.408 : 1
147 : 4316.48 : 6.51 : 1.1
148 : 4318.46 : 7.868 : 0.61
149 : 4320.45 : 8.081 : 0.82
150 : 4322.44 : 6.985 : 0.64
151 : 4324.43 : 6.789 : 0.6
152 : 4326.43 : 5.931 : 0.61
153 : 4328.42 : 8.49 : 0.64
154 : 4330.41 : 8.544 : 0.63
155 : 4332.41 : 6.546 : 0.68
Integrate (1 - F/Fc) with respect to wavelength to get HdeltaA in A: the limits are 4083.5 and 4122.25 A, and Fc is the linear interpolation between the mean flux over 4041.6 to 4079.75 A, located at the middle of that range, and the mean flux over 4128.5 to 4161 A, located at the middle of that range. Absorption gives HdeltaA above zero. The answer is 1.69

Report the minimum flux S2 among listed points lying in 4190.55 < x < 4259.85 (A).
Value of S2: 6.143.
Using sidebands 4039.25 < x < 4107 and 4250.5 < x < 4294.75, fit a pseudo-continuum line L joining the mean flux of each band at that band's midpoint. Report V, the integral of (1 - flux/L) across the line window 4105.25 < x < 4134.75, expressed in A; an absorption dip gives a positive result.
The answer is 0.9 A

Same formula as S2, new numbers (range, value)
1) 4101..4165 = 5.033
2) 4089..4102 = 5.659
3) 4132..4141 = 7.227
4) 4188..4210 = 6.166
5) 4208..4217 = 7.252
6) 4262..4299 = 5.688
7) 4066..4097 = 6.042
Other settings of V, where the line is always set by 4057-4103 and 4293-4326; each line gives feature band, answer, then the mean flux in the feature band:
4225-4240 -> 0.2 A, 6.88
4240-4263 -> -1.7 A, 7.46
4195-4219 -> -1.3 A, 7.33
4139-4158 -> 0.4 A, 6.84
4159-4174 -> -0.6 A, 7.26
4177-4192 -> -0.7 A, 7.32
